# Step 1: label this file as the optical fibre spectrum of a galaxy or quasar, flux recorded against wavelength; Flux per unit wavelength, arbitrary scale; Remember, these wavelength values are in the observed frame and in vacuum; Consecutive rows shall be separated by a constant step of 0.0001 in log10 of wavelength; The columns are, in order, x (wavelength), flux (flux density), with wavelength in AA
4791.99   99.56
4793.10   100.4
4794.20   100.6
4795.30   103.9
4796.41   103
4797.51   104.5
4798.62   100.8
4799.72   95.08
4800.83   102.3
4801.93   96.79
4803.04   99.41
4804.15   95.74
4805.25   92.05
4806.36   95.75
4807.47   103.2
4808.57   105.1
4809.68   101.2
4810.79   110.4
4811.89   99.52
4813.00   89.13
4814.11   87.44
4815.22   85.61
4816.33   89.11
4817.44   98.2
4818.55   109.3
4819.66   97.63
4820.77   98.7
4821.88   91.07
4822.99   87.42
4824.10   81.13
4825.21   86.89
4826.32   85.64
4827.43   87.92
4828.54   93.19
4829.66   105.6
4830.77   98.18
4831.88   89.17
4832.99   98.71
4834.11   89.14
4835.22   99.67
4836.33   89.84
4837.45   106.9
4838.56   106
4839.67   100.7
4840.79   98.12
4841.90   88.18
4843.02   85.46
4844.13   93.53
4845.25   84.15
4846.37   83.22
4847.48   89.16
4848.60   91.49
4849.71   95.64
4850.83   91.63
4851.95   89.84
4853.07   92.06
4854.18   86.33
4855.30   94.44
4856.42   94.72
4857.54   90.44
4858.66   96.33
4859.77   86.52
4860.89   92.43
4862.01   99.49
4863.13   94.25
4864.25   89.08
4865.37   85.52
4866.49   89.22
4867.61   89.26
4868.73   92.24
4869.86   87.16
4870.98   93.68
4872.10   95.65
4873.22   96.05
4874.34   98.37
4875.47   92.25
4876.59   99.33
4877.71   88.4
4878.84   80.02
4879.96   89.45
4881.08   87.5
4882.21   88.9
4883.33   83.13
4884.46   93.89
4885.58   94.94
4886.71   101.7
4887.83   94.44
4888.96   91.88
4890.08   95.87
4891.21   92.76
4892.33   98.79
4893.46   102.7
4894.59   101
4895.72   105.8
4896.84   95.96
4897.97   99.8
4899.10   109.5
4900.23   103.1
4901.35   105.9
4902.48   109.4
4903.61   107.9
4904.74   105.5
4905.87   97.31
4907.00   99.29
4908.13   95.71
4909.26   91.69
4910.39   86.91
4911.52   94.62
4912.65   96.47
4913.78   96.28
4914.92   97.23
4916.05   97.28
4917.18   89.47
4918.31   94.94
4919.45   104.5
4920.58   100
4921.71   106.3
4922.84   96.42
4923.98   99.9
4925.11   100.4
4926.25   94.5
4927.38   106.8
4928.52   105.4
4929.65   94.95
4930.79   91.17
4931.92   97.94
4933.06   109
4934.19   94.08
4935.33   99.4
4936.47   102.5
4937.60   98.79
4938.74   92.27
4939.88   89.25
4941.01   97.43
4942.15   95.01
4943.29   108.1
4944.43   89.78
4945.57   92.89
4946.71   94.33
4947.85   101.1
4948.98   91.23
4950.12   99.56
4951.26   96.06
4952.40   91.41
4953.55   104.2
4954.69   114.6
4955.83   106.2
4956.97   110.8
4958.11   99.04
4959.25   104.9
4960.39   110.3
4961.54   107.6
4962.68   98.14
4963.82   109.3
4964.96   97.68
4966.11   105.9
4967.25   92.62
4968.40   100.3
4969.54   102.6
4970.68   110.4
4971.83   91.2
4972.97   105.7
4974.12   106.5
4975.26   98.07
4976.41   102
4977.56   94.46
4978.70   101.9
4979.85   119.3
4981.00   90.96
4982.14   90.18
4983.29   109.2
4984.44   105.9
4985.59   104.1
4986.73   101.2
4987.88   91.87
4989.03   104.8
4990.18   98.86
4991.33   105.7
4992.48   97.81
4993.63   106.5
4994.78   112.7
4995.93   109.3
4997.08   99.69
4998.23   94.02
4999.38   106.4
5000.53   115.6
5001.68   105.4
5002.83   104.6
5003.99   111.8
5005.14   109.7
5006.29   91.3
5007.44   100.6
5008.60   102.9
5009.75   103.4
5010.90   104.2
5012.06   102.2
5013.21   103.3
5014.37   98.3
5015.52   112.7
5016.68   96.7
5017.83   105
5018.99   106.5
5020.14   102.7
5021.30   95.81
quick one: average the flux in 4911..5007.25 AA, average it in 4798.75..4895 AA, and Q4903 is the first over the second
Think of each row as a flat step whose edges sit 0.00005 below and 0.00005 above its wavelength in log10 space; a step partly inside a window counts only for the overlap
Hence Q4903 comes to 1.1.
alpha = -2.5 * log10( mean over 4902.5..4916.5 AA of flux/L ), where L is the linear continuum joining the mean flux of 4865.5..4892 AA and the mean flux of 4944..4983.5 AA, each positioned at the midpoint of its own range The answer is -0.03 mag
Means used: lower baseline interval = 92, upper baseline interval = 101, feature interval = 97.6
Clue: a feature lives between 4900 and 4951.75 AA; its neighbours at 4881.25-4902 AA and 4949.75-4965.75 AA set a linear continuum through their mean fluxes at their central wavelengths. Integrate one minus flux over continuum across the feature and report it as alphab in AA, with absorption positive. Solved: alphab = 1.3 AA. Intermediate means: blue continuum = 97.6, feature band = 98.2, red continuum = 104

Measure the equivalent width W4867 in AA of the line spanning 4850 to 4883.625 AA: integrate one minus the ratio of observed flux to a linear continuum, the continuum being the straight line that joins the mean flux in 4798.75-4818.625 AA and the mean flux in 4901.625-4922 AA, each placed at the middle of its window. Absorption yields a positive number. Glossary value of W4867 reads 2.3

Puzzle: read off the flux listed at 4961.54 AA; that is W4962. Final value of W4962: 107.6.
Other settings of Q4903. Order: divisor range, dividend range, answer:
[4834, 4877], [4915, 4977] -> 1.08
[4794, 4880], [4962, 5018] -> 1.09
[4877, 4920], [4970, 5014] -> 1.07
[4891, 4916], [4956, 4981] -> 1.03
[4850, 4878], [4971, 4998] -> 1.11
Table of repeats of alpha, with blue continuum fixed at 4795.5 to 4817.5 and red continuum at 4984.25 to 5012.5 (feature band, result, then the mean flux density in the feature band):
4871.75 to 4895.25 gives 0.07 mag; 93.7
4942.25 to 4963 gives 0.01 mag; 101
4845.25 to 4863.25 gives 0.09 mag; 91.5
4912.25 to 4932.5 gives 0.03 mag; 98.3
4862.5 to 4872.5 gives 0.10 mag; 90.6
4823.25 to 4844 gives 0.05 mag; 93.8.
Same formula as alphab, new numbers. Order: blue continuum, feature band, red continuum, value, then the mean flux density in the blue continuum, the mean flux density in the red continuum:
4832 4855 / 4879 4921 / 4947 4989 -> -0.1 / 92.9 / 102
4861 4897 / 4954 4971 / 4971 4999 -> -0.8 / 93.4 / 102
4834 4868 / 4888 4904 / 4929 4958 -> -1.0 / 92.4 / 98.5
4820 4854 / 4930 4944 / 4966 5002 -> 0.2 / 92.6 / 102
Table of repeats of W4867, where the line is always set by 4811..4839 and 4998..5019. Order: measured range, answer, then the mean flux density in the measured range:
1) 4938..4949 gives 0.6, 95.4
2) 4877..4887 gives 0.8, 89.6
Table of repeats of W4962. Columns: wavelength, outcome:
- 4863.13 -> 94.25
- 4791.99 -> 99.56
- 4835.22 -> 99.67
